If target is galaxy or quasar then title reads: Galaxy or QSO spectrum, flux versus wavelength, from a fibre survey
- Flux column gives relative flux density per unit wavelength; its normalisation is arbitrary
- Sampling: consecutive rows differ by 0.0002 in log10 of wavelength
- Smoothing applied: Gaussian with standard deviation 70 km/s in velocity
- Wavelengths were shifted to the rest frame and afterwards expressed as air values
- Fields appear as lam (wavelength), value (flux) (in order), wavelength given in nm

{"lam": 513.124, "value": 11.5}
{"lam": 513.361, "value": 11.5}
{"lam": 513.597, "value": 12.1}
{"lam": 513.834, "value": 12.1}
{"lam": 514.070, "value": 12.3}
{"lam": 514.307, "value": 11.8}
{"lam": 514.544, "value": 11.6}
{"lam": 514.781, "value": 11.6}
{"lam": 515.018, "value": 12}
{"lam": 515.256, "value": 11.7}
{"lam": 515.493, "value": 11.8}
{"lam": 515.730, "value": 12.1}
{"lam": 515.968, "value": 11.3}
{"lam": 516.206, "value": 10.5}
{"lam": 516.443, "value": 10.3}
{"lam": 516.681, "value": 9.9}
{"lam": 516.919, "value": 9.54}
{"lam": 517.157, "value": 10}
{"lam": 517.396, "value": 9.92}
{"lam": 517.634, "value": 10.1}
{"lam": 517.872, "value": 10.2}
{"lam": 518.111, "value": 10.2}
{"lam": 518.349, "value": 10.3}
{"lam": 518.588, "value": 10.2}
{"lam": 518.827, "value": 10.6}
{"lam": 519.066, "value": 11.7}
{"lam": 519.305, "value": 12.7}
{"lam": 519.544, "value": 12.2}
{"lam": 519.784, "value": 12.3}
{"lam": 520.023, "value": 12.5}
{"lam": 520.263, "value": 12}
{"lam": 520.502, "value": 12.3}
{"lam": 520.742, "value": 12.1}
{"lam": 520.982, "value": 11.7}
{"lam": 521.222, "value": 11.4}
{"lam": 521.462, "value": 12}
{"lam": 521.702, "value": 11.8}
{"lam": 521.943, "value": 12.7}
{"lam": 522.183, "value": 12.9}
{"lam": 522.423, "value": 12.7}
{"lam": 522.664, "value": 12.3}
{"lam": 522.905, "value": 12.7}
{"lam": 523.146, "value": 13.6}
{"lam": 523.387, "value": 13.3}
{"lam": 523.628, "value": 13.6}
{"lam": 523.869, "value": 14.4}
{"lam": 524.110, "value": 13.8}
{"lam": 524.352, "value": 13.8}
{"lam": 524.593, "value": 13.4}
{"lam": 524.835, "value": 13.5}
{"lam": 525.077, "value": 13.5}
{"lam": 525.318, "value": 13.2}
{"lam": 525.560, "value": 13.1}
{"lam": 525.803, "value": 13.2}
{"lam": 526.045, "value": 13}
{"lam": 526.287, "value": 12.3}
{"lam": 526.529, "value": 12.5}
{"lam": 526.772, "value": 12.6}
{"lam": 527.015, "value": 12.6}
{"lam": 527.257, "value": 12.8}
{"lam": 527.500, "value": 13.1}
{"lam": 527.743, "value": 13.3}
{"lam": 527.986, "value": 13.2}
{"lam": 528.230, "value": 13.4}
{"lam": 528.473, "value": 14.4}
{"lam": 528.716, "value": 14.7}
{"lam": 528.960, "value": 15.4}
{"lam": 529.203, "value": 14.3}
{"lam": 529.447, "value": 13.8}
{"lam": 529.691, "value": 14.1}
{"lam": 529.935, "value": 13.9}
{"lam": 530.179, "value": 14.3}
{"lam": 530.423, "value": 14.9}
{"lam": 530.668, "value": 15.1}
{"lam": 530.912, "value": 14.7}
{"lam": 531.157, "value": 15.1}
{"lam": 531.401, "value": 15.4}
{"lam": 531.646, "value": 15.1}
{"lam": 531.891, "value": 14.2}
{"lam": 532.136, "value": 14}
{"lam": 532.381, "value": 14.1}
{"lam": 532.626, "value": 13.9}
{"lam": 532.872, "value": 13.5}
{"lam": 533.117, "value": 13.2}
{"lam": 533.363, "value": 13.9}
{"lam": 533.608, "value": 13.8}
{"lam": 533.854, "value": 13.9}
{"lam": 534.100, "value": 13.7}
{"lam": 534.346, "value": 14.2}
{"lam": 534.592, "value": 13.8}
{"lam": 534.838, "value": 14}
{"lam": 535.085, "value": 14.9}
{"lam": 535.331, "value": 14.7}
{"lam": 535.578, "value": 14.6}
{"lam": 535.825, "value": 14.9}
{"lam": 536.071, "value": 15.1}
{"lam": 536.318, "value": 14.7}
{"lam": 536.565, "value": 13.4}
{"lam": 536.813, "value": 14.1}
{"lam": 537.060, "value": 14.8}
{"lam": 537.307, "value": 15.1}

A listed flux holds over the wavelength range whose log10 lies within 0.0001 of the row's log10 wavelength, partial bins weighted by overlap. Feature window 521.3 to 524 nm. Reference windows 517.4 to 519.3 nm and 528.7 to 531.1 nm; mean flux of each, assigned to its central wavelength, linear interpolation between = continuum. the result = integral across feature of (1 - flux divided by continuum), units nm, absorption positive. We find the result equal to -0.19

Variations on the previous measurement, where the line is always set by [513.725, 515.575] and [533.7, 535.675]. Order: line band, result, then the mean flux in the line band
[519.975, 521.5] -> 0.07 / 12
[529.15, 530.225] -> -0.03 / 14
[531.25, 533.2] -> -0.04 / 14.2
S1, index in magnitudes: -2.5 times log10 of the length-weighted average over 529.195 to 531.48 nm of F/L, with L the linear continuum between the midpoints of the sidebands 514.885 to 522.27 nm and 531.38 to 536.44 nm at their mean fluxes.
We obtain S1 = -0.08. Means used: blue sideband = 11.3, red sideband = 14.2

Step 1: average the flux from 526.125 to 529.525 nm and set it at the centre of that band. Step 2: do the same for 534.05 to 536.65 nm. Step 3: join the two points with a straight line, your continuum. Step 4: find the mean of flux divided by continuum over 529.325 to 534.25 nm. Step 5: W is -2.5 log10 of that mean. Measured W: -0.02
